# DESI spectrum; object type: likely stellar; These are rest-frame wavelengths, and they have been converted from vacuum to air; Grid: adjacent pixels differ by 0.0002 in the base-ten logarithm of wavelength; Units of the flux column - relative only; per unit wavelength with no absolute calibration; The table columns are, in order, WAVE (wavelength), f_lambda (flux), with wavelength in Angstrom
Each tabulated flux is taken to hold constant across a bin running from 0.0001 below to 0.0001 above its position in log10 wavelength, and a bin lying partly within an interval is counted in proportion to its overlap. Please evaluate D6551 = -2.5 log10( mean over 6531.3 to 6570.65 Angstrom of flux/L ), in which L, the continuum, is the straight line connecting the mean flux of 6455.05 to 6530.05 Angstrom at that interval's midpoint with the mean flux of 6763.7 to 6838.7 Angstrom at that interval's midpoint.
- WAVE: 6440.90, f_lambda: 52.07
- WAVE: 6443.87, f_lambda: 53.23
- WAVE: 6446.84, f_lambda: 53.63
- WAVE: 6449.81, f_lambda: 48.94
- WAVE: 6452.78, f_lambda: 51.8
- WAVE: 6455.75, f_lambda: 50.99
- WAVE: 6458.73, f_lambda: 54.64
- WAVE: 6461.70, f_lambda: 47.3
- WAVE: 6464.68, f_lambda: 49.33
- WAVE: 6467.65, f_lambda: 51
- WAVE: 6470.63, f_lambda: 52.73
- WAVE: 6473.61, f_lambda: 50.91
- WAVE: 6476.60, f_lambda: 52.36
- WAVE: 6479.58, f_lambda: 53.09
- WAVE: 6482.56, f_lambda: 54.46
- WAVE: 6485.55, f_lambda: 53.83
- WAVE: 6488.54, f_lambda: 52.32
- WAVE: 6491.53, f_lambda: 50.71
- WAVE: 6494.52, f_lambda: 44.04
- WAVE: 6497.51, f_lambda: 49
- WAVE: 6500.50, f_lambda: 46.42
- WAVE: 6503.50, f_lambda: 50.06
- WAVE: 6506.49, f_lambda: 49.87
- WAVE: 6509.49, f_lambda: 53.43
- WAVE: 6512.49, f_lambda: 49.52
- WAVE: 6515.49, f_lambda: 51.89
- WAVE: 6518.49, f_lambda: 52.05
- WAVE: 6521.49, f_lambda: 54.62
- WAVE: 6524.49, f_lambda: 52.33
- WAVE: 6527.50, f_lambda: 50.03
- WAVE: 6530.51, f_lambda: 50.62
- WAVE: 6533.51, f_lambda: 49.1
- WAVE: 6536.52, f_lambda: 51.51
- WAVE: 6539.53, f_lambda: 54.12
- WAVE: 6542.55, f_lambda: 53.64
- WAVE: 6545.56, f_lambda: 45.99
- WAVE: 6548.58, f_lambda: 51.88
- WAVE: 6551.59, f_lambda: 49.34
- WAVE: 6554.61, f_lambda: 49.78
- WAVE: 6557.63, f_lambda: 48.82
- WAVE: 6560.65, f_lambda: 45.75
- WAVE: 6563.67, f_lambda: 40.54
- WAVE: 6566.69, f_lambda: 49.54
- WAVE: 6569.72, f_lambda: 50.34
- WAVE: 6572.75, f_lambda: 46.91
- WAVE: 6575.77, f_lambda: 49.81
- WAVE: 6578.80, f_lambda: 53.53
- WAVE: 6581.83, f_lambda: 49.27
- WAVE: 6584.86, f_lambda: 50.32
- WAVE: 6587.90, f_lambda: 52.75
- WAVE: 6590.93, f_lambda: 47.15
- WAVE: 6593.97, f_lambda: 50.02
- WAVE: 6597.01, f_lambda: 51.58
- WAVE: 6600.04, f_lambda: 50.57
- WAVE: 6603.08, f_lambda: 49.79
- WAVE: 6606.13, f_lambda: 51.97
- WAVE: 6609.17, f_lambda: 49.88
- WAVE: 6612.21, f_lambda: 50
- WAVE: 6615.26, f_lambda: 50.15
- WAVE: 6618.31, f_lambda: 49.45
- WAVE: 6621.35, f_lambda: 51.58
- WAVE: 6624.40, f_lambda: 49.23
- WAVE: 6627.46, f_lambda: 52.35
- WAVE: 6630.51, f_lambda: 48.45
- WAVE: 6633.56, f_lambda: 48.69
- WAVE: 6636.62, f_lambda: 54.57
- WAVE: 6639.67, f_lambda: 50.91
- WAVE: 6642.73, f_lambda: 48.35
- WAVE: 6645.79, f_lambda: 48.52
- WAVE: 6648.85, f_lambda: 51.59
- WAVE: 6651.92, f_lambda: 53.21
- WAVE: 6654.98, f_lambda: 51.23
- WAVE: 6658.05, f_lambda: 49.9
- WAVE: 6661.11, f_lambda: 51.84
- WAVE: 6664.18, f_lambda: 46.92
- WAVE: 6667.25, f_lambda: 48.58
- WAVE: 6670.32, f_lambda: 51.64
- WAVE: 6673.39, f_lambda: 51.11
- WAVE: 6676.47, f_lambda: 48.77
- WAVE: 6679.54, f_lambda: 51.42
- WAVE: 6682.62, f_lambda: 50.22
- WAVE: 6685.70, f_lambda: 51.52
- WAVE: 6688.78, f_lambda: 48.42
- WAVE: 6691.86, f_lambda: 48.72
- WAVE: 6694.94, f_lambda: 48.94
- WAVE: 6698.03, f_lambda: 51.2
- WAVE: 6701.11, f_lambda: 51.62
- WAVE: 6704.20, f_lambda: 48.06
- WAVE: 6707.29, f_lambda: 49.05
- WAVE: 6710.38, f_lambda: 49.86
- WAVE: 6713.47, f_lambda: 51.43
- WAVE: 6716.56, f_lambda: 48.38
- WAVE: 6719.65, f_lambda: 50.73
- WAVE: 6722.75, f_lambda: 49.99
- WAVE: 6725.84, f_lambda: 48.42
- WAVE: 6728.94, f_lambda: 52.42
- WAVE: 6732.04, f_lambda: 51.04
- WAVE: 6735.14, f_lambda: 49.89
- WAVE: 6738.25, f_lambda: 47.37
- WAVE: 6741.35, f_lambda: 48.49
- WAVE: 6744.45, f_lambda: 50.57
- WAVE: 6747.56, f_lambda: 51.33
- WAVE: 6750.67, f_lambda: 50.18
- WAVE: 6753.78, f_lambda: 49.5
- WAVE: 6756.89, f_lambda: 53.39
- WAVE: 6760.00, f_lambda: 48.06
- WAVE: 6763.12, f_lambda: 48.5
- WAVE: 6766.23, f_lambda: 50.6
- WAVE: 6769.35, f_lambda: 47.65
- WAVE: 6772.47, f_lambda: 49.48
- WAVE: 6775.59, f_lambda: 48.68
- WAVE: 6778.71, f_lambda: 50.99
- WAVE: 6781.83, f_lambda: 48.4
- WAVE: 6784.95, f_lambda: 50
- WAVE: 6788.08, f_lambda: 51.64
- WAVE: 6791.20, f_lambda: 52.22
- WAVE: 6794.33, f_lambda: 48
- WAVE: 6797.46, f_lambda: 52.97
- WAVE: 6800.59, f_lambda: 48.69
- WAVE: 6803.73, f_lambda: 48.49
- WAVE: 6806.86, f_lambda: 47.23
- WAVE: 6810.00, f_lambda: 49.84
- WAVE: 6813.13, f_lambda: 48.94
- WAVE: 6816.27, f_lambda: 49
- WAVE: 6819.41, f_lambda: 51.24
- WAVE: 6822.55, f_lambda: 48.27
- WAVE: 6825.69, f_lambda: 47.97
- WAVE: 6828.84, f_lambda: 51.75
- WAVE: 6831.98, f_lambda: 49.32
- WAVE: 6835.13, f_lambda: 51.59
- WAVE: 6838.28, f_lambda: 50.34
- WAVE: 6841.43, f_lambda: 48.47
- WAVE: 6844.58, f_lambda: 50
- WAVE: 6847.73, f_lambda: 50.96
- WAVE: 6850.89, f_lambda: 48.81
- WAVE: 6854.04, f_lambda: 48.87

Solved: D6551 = 0.03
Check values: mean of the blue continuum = 51.1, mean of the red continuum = 49.7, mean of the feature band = 49.3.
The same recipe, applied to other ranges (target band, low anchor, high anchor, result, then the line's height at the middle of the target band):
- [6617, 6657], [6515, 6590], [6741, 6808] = -0.01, 50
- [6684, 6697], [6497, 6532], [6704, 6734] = 0.01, 50.1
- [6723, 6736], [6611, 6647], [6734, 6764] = -0.01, 49.8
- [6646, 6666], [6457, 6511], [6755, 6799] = 0.00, 50.4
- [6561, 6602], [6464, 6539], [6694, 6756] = 0.03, 50.7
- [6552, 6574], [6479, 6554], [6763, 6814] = 0.07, 50.7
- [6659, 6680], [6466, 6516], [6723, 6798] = 0.01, 50.3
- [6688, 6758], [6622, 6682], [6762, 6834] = 0.00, 50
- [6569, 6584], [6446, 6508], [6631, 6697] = 0.01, 50.5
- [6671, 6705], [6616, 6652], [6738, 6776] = 0.00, 50.1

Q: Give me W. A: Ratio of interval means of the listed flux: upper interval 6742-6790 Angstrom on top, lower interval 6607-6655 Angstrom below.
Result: 0.99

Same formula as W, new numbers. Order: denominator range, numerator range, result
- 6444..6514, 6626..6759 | 0.99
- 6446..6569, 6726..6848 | 0.99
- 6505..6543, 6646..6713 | 0.97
